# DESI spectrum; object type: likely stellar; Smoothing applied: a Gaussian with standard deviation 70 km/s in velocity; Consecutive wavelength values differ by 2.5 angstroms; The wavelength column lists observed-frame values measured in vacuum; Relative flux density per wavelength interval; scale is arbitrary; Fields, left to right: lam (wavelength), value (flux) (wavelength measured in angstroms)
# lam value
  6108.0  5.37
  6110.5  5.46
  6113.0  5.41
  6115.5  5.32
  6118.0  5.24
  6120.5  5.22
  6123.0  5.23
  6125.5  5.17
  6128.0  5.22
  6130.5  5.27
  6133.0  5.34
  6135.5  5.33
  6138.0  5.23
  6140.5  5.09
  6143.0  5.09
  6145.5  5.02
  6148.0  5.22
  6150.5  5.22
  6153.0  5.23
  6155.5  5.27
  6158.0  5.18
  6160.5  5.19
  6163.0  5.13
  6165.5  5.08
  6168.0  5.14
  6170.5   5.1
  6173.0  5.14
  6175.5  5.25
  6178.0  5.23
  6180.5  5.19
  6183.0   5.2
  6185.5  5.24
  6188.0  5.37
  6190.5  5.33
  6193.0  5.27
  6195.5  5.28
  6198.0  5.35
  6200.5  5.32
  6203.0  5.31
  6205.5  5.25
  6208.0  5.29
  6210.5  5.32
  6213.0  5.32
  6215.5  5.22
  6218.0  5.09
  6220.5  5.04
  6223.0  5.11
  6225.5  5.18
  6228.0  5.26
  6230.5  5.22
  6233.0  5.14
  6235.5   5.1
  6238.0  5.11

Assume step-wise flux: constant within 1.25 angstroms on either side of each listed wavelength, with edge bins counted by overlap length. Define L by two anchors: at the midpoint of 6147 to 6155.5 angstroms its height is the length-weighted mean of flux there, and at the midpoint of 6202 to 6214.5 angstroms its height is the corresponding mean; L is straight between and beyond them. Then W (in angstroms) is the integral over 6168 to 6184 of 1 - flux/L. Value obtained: 0.2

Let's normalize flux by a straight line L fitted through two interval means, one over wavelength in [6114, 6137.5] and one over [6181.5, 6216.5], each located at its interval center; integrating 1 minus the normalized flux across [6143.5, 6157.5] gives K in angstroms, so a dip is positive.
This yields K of 0.2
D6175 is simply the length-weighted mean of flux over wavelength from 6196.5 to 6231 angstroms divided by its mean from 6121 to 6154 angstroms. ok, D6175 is 1.01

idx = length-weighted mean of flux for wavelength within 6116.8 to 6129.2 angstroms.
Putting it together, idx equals 5.22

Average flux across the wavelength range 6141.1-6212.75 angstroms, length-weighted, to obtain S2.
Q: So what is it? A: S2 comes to 5.22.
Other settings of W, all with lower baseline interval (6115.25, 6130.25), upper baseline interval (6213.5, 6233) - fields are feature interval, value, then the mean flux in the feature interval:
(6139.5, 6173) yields 0.37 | 5.15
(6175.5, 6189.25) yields -0.15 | 5.25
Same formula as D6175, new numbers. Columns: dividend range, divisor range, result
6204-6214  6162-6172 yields 1.04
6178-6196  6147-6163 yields 1.01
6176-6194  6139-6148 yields 1.03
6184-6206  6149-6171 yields 1.02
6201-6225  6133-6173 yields 1.01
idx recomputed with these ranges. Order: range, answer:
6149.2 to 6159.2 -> 5.23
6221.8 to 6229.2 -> 5.18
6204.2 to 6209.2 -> 5.27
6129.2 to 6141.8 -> 5.25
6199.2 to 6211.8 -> 5.3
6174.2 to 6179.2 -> 5.24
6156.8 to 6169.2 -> 5.14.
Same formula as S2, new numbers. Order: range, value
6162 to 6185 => 5.17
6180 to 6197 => 5.27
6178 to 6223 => 5.25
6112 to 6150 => 5.23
